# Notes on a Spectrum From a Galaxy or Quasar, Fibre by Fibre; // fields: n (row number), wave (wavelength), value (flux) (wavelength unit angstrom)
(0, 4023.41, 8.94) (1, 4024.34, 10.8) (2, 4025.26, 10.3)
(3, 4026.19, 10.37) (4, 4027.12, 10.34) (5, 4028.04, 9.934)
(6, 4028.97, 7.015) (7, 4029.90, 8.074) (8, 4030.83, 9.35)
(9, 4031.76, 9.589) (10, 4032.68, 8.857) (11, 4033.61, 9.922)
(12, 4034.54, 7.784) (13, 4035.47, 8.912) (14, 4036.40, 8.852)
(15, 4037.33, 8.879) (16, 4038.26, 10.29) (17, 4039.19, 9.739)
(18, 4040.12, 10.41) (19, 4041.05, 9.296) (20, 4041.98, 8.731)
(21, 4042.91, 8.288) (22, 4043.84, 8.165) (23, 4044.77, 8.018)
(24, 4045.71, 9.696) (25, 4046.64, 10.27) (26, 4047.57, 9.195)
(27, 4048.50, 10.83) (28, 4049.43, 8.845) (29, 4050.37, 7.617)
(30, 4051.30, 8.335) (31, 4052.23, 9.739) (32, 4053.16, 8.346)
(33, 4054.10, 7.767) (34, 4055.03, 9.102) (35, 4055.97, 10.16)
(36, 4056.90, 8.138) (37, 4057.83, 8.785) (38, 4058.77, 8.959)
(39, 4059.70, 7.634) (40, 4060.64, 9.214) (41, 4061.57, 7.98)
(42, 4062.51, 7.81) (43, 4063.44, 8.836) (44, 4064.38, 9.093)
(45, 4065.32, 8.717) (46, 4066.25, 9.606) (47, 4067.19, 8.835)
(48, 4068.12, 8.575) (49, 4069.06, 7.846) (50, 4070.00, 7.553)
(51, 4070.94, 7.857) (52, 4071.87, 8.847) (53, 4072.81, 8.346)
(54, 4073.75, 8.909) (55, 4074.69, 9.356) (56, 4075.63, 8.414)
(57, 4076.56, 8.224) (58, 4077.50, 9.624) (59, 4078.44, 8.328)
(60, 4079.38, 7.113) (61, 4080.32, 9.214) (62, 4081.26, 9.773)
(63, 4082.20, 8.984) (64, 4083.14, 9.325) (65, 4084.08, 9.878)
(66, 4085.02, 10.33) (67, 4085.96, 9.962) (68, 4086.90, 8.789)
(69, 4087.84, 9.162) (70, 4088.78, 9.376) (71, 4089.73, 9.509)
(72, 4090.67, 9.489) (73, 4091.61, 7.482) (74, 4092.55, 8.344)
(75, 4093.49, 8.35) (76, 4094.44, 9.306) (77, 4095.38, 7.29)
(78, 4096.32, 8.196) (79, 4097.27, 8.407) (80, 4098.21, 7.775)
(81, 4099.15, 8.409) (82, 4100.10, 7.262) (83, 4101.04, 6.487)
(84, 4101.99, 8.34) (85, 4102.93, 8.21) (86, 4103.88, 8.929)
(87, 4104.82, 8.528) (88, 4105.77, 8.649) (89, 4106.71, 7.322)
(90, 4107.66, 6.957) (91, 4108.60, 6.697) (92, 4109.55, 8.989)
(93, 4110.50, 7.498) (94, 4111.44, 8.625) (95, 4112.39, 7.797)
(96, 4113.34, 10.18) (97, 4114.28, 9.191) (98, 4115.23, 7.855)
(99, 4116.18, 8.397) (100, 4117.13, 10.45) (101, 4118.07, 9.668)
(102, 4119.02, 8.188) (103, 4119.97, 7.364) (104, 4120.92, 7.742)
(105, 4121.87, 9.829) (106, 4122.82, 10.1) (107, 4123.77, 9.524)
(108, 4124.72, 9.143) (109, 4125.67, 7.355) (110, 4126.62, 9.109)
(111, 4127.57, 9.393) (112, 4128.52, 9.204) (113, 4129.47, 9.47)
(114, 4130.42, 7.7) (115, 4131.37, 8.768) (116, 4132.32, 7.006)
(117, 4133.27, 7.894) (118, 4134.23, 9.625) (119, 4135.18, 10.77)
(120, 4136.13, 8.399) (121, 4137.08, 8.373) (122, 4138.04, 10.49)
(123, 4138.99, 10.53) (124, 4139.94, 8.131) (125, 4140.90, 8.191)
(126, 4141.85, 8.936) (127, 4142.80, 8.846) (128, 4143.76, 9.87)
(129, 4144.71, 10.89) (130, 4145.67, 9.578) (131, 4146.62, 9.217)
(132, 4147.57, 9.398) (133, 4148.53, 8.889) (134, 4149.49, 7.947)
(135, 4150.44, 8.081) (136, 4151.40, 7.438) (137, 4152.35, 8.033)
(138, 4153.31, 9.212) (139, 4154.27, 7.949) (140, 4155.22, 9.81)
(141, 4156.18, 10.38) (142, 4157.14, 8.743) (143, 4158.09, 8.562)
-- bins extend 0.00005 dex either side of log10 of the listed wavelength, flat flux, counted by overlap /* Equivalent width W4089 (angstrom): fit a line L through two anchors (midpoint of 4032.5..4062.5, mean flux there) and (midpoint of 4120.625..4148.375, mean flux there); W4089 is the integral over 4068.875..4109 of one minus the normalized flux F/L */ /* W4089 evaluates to 2.3 angstrom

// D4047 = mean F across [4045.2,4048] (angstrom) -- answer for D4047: 9.69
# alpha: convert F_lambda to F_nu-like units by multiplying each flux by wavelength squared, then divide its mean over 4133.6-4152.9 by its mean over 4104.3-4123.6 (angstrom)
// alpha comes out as 1.08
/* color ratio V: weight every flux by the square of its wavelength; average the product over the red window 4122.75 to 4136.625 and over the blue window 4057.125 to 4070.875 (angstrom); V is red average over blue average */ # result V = 1.08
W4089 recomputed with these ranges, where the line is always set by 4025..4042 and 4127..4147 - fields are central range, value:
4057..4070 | 1.0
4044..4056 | 0.3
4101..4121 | 1.8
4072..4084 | 0.5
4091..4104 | 1.6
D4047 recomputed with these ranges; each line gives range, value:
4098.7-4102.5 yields 7.62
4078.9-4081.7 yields 8.68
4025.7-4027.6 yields 10.4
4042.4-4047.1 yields 8.88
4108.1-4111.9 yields 7.95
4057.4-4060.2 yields 8.44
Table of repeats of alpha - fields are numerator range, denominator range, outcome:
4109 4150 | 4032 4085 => 1.04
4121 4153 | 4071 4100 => 1.05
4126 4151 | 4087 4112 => 1.12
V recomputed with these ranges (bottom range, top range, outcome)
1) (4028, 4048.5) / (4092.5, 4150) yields 0.99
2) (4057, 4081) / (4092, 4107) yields 0.96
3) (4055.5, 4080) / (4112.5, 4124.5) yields 1.08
